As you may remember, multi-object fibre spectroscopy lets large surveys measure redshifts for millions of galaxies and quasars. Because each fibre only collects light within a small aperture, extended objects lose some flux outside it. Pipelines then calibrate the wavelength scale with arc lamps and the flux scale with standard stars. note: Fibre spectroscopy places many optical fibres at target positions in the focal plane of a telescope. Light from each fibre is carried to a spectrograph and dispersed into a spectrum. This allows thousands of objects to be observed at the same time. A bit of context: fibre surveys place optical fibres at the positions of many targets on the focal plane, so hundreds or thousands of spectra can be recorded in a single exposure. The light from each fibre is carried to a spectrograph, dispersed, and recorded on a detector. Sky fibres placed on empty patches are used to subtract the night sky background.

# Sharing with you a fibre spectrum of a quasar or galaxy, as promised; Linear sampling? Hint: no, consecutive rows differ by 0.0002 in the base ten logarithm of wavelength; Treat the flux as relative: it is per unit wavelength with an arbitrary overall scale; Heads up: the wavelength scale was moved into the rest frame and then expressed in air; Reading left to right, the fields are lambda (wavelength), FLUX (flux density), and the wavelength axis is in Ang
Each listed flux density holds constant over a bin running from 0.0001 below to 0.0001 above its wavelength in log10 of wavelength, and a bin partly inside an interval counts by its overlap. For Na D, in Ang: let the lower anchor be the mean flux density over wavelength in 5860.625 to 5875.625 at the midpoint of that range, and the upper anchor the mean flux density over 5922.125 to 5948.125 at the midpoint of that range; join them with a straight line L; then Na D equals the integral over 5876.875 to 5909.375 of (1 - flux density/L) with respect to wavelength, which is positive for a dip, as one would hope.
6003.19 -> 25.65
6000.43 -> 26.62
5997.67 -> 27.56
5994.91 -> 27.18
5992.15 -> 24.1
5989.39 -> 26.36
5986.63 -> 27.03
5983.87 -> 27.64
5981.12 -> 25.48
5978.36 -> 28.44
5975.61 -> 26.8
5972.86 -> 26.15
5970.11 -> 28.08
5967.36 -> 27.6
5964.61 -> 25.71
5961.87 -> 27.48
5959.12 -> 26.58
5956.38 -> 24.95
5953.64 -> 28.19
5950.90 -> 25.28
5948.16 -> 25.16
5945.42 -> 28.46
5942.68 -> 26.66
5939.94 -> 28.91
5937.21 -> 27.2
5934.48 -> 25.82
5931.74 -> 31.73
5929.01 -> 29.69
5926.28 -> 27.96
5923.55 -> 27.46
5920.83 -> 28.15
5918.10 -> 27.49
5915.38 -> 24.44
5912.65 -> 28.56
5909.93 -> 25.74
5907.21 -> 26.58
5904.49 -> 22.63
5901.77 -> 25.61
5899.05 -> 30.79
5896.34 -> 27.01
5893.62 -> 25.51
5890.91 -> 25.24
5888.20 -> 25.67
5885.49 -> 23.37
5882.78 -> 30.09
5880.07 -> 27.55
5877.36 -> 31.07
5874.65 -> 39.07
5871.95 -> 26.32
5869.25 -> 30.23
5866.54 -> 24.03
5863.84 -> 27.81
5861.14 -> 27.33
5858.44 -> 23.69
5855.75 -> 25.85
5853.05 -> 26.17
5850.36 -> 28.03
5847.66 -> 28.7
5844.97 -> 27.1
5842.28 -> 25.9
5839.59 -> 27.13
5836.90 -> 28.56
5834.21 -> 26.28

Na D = 2.3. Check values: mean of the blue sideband 29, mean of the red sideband 28.1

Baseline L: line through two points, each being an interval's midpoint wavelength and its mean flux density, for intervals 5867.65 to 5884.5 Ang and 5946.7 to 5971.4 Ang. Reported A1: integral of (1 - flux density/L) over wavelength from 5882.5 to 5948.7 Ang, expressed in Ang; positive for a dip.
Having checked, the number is 3.6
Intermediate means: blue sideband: 30.5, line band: 27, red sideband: 26.6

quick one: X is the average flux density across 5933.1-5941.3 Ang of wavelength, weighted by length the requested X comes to 27.3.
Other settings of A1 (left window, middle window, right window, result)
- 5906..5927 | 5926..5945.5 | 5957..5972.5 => -0.96 Ang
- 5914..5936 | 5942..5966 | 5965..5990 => 0.78 Ang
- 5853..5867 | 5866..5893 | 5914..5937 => -1.90 Ang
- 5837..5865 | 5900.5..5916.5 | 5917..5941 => 1.31 Ang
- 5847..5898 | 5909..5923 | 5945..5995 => 0.09 Ang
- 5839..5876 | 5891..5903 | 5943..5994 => 0.12 Ang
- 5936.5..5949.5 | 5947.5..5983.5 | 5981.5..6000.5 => 0.38 Ang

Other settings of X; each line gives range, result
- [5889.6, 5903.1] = 26.8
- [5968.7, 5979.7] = 27.4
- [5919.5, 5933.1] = 29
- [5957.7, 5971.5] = 27.1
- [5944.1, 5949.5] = 26.8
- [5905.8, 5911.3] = 26.1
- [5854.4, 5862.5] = 25.6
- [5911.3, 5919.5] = 26.8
